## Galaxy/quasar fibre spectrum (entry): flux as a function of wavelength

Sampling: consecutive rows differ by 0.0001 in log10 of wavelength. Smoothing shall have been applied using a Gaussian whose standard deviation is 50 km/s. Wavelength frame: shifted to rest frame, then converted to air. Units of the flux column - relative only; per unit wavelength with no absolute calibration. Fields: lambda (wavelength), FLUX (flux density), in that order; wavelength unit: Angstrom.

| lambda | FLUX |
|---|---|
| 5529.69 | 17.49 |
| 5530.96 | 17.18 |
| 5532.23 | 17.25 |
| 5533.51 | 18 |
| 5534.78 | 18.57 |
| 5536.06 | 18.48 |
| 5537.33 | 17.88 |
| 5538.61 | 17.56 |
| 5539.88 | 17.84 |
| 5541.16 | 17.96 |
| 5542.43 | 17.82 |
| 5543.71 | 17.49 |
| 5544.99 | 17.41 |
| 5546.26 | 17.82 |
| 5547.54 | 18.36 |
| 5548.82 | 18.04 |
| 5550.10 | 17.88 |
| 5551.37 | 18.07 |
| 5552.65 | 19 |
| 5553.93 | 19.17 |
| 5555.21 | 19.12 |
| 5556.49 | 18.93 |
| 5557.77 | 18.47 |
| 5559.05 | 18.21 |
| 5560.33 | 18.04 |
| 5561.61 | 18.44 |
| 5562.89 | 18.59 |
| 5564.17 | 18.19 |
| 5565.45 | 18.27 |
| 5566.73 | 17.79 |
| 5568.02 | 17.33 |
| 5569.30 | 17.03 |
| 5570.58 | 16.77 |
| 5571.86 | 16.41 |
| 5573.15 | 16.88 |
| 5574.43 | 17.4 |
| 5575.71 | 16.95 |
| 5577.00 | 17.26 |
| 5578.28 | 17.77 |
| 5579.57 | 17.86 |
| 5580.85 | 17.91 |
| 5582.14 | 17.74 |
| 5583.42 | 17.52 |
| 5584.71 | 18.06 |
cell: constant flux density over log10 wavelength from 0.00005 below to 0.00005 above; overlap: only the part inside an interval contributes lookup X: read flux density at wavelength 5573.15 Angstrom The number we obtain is 16.88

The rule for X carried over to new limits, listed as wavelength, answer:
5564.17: 18.19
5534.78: 18.57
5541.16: 17.96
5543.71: 17.49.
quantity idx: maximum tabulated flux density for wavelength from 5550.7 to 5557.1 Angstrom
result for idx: 19.17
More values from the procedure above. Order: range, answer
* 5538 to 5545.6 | 17.96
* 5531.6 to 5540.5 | 18.57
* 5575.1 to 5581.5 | 17.91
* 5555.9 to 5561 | 18.93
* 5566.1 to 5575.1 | 17.79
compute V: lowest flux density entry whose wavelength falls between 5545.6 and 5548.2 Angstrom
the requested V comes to 17.82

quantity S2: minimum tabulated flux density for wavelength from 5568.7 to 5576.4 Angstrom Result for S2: 16.41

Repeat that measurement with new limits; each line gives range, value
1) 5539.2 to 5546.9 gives 17.41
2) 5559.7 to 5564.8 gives 18.04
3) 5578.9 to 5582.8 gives 17.74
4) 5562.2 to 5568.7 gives 17.33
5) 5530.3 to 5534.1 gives 17.18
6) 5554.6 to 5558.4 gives 18.47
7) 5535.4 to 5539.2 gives 17.56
